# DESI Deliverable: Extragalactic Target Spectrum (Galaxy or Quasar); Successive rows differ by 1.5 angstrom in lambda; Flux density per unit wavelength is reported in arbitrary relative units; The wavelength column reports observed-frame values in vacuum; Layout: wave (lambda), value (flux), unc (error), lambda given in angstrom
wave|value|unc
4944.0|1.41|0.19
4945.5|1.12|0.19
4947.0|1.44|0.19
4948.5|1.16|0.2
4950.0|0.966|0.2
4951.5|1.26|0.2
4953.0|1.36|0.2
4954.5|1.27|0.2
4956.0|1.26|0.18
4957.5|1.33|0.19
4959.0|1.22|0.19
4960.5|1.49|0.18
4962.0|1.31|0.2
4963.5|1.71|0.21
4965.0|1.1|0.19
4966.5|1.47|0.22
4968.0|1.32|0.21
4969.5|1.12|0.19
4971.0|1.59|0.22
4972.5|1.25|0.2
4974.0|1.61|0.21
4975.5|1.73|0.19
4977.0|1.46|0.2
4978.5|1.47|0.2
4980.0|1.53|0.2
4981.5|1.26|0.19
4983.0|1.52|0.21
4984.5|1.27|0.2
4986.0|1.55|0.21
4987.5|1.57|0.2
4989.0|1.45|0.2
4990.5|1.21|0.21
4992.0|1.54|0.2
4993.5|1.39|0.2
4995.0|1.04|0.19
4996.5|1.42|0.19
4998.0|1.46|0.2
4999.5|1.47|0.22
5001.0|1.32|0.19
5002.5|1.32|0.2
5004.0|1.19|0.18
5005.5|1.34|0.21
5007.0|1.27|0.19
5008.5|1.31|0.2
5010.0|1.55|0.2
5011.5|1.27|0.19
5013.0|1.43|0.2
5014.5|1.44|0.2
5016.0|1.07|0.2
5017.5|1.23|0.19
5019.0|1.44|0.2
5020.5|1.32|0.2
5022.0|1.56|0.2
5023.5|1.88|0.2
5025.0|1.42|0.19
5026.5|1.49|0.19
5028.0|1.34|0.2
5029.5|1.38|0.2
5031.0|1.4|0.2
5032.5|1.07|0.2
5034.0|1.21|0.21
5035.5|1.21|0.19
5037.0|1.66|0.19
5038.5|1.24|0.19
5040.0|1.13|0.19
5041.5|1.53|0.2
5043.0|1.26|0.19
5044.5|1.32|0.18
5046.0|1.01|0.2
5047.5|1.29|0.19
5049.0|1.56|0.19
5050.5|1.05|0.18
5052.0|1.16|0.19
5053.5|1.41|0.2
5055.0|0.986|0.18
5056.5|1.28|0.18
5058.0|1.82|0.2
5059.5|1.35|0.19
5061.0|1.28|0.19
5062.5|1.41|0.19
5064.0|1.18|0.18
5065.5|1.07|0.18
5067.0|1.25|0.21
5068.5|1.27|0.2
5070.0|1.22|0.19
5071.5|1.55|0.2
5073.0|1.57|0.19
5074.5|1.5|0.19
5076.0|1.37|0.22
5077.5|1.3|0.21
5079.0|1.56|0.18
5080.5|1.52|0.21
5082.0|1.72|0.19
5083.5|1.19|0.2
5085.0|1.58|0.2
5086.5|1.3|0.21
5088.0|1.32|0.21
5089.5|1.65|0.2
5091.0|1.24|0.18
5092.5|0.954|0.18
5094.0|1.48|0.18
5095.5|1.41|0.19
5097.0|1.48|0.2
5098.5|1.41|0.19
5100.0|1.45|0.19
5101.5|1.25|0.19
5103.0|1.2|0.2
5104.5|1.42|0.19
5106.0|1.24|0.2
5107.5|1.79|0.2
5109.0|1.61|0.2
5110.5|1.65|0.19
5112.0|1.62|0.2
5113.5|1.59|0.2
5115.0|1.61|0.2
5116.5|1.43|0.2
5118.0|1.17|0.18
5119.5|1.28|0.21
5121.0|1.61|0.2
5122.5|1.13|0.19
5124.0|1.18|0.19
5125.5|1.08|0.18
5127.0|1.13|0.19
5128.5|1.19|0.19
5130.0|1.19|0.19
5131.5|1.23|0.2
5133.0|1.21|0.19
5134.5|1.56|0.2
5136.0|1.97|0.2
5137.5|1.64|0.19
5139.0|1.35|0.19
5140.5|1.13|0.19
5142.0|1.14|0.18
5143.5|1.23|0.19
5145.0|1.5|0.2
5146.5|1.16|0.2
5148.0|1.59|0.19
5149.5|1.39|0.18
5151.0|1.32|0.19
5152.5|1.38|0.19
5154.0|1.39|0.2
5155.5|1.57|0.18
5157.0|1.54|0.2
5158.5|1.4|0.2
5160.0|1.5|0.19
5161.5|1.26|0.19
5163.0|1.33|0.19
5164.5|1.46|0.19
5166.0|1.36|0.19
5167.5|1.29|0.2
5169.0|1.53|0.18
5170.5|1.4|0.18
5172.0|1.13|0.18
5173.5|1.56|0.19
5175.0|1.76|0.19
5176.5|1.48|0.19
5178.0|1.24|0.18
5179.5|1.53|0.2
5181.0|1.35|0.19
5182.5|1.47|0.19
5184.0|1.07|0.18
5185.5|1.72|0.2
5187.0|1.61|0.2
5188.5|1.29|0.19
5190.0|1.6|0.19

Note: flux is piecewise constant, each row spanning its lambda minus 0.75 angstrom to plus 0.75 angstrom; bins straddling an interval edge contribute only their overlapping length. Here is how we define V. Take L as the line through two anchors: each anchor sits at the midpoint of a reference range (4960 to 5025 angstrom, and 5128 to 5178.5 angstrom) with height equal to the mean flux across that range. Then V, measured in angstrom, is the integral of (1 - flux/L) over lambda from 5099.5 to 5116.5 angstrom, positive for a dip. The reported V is -1.2 angstrom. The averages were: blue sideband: 1.4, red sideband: 1.4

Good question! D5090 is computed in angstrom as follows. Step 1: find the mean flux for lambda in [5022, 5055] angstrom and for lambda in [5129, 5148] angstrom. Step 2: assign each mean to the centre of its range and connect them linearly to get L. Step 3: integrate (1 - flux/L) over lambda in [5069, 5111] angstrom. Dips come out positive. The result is -2.3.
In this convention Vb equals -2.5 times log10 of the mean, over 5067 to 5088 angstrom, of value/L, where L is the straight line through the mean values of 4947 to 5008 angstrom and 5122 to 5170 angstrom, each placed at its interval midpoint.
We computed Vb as -0.050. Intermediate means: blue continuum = 1.37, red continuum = 1.36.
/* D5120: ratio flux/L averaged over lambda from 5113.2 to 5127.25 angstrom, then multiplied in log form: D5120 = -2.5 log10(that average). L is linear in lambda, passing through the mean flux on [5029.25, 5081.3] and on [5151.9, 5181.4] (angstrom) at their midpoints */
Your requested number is 0.05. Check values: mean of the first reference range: 1.32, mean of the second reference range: 1.42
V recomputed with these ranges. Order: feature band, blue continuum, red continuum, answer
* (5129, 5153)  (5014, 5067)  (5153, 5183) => 0.6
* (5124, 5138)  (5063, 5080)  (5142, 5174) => 0.4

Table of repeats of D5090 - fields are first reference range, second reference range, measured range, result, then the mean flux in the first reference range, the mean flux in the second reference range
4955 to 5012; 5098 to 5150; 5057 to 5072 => 0.5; 1.39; 1.38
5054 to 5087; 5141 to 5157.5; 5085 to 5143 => -0.1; 1.38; 1.38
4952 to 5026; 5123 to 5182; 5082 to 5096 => 0.2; 1.39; 1.38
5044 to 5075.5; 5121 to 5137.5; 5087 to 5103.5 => -0.5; 1.31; 1.32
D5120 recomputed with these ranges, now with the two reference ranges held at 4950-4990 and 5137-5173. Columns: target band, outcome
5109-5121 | -0.09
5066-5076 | 0.00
